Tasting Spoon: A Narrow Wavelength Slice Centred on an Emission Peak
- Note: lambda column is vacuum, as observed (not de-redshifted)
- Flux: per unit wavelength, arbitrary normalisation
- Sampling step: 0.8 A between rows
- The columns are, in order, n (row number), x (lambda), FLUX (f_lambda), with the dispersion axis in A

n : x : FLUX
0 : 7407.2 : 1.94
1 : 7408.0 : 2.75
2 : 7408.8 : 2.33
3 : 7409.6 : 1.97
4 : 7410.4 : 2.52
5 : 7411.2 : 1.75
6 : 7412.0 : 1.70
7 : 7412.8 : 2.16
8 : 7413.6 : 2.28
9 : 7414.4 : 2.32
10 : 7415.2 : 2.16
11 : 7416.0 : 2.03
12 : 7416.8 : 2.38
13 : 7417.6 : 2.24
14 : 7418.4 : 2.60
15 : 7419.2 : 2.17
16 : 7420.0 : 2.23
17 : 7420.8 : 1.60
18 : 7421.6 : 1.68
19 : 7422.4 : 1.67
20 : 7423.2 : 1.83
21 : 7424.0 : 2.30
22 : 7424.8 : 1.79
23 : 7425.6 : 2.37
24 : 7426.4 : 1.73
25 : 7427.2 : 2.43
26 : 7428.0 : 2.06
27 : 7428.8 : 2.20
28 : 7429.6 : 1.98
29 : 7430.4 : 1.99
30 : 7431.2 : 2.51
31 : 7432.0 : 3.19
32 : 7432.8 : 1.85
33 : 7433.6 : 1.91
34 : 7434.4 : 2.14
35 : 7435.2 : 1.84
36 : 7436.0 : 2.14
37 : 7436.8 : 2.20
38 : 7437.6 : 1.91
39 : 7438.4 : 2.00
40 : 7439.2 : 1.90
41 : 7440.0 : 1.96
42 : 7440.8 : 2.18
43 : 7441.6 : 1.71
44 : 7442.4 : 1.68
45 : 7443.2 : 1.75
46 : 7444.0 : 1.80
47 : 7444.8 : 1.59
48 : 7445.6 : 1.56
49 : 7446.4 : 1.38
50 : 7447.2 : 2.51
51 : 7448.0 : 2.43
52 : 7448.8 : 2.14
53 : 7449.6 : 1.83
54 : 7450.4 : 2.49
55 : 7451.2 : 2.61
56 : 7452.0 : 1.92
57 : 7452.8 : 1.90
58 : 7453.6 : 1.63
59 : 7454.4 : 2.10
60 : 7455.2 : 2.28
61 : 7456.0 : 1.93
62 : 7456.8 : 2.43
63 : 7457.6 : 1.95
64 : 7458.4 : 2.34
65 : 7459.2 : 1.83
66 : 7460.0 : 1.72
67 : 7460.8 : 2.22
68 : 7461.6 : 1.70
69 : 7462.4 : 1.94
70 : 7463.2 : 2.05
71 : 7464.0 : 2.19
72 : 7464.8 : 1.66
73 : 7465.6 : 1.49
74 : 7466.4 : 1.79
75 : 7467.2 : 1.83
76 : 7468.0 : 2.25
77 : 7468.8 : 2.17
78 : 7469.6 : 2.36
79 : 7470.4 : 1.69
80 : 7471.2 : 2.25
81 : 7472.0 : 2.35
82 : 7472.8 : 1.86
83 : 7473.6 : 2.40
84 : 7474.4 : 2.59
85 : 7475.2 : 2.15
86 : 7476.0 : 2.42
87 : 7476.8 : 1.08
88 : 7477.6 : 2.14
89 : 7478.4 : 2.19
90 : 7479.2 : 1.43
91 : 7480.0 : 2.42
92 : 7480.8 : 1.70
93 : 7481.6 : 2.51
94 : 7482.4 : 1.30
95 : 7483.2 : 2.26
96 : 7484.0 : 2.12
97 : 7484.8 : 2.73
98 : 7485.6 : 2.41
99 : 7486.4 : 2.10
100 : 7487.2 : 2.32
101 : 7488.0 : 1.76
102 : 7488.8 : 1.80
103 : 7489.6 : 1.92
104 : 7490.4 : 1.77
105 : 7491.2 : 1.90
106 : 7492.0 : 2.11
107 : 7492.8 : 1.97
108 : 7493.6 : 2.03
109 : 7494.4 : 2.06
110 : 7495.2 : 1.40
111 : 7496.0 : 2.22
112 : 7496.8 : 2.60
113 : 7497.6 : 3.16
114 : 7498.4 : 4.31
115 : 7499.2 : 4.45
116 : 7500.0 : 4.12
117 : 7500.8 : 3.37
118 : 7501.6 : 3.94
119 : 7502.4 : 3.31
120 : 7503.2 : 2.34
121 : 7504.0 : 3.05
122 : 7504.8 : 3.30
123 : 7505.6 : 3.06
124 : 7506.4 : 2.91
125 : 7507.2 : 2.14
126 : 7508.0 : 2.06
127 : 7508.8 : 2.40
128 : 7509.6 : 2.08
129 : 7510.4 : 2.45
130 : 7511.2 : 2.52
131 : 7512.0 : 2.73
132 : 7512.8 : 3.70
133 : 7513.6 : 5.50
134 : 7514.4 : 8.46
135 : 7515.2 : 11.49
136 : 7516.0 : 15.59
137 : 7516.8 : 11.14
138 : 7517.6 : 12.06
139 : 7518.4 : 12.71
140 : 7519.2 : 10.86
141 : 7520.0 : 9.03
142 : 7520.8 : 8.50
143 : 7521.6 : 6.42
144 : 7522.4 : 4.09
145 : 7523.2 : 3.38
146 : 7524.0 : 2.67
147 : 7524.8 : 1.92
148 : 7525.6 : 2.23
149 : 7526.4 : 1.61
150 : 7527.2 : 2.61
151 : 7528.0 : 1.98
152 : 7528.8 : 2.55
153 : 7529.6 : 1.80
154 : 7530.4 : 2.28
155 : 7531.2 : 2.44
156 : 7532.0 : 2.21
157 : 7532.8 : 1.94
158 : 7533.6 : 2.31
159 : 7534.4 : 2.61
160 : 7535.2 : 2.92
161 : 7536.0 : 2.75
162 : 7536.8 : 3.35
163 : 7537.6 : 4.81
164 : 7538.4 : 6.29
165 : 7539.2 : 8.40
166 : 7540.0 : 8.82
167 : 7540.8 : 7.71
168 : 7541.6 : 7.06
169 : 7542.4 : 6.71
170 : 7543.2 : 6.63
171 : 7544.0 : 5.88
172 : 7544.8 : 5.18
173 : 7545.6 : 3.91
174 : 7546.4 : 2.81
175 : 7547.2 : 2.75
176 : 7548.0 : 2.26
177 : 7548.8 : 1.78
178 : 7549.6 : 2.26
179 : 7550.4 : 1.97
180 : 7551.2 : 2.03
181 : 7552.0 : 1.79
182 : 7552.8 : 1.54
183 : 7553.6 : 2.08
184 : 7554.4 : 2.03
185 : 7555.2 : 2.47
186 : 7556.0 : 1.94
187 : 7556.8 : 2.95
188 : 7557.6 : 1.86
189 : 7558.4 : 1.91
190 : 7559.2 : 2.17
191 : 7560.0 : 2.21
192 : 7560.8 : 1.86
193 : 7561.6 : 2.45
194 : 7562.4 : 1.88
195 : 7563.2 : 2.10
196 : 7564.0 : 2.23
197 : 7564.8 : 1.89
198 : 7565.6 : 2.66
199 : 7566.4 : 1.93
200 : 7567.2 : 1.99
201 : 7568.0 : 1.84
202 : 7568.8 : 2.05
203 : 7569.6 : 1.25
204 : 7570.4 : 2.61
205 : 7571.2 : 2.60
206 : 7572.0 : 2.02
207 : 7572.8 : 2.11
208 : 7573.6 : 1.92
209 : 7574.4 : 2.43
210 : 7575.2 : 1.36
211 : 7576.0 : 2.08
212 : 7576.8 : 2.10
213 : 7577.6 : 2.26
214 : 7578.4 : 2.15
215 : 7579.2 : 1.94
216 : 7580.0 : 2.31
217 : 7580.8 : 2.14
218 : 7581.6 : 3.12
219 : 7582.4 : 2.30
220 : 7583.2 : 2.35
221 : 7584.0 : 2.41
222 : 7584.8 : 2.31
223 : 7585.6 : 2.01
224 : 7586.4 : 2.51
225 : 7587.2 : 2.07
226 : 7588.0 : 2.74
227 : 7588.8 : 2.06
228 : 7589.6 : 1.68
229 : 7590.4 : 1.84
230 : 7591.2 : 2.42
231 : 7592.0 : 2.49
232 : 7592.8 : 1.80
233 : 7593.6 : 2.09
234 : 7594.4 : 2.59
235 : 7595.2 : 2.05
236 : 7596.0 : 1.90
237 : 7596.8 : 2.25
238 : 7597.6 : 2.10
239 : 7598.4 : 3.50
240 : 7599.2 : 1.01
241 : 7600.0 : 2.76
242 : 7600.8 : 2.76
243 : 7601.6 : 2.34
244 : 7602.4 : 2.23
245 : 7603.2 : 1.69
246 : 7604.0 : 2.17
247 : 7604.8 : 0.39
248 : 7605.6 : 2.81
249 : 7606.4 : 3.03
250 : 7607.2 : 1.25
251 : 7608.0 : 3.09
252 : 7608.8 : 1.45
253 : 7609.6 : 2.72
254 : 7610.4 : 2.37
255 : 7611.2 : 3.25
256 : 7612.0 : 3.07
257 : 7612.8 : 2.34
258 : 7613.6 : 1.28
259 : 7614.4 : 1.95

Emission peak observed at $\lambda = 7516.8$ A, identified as H-alpha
